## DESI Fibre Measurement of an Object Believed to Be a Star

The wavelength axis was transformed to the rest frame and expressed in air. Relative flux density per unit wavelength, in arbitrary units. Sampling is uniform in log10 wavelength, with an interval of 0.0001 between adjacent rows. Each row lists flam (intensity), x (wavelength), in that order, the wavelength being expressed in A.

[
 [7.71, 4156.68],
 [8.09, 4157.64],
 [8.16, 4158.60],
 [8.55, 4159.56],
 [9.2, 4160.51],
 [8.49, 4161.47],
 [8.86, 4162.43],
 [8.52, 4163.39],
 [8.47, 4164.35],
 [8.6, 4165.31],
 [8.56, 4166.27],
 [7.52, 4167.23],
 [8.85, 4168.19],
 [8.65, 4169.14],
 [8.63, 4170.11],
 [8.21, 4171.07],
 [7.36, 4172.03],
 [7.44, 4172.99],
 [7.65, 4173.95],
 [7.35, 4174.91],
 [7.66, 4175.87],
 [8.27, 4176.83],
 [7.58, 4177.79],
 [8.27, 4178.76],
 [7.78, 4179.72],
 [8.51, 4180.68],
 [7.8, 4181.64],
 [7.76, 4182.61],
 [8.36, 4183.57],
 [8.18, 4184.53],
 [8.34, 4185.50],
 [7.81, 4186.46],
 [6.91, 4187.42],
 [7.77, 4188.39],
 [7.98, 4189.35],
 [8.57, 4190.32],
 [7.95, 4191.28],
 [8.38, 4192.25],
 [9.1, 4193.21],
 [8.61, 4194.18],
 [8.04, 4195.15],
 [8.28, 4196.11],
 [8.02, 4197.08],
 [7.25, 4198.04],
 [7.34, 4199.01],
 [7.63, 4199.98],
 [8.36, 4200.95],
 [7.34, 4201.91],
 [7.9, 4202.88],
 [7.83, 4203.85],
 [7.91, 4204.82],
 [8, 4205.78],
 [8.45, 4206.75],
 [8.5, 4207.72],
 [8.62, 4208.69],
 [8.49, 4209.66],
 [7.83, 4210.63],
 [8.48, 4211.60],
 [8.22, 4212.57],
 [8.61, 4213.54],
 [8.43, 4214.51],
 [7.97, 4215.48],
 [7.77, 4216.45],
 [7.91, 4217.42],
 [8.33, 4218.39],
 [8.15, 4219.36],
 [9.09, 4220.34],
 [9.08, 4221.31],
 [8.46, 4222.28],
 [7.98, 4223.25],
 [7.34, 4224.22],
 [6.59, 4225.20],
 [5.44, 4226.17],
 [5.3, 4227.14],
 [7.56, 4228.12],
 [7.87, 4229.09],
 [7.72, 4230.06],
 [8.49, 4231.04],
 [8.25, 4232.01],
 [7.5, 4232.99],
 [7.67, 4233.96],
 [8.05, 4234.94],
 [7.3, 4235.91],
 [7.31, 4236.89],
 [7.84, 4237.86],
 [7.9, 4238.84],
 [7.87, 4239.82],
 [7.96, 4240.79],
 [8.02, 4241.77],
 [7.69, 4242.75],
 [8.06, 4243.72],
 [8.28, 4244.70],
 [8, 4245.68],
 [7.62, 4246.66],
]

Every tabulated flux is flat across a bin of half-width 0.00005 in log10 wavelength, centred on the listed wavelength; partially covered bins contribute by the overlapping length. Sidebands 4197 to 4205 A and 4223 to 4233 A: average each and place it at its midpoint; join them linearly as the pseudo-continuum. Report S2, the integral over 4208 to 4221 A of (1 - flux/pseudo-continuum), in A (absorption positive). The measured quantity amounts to -1.5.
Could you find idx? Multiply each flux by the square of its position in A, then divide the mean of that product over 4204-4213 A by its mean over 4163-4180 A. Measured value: 1.04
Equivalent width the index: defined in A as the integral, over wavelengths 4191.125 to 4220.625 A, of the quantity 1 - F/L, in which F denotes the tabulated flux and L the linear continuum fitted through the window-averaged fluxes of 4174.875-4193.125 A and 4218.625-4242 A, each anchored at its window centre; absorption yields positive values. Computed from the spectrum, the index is -1.1 A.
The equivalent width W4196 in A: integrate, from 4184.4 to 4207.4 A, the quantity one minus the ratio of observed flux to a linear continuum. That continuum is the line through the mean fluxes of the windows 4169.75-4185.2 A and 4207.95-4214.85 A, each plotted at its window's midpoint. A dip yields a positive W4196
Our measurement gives 0.49 A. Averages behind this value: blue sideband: 7.93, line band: 8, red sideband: 8.38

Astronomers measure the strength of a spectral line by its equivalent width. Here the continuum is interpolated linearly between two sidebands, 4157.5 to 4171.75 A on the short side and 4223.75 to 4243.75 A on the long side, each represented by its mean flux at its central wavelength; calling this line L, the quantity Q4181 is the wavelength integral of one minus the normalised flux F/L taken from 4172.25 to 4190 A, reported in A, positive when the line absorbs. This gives 0.8 A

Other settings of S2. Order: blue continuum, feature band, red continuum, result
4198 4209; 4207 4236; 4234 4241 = -0.29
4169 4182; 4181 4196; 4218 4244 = -0.45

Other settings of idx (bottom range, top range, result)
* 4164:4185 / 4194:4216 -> 1.02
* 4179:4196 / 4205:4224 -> 1.04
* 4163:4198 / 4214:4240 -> 0.98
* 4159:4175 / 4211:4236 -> 0.97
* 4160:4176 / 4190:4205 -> 0.99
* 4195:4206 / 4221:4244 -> 0.99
